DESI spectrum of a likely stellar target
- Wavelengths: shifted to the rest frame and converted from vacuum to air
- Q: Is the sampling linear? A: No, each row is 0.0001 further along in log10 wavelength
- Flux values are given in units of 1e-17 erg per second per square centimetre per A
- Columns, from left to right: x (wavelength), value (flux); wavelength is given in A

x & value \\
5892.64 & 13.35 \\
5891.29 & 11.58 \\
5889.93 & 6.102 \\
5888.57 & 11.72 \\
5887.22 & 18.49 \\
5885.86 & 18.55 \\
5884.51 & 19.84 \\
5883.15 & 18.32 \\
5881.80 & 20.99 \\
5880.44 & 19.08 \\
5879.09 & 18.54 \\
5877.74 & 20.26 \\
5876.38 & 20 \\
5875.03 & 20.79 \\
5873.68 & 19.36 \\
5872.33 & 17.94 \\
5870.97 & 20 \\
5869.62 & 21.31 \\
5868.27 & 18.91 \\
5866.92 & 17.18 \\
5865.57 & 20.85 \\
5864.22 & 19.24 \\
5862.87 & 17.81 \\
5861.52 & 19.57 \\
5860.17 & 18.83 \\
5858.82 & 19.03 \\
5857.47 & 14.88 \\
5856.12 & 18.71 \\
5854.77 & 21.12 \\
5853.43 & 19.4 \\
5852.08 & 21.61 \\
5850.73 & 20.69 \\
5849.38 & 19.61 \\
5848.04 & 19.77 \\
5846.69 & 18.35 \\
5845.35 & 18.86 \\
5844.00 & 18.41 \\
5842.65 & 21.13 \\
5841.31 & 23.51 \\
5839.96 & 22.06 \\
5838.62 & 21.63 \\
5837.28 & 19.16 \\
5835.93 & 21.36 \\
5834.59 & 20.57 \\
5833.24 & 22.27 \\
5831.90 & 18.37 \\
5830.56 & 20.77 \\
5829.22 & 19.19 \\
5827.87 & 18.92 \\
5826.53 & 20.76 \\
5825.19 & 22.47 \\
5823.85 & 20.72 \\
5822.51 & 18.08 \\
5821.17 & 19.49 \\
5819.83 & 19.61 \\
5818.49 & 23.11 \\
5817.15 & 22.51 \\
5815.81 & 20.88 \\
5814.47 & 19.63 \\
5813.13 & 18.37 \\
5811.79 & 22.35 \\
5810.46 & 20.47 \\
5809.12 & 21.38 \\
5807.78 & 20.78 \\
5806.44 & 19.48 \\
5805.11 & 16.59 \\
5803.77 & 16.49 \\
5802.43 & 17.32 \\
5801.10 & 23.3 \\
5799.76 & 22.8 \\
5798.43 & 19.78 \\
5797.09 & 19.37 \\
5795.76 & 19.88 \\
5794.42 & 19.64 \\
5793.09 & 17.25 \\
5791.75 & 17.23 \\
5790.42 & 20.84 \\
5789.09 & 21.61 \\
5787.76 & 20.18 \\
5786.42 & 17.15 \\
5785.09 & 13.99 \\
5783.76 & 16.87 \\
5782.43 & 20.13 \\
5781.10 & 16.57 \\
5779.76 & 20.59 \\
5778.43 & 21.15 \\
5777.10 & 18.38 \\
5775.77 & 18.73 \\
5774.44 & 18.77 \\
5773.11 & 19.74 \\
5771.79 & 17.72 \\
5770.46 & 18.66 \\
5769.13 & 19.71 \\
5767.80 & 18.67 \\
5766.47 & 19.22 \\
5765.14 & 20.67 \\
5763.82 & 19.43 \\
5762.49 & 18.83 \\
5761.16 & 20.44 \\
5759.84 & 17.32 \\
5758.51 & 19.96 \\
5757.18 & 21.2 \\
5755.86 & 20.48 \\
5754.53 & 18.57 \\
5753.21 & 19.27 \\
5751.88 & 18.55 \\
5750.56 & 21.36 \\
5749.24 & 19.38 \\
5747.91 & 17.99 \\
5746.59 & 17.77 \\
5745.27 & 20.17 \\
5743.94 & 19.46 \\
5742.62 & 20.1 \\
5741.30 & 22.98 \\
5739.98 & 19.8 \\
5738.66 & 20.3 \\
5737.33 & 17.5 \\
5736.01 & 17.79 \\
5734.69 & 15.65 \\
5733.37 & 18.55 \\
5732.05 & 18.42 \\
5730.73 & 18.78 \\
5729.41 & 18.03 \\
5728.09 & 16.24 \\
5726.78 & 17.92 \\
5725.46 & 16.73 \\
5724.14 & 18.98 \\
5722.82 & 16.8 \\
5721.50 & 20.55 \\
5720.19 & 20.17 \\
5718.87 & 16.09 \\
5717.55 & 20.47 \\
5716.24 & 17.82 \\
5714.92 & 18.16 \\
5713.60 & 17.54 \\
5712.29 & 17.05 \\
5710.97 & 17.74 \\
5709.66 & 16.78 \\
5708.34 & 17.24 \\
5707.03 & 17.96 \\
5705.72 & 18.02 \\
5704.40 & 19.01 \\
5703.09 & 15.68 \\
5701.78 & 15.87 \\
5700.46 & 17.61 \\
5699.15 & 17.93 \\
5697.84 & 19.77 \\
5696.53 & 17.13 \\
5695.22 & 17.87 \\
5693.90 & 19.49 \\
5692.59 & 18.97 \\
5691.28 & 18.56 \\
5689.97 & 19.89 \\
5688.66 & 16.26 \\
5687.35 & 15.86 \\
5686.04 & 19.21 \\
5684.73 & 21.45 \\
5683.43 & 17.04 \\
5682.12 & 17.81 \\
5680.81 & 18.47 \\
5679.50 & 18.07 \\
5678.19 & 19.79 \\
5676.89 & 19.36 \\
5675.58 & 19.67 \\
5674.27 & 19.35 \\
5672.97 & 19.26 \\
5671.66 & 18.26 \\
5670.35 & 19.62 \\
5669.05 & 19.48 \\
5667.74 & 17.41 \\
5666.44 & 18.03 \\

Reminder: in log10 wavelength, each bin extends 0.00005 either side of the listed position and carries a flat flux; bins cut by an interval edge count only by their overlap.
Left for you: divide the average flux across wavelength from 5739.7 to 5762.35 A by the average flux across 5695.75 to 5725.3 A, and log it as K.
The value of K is 1.10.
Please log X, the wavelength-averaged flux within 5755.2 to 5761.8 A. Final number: 19.9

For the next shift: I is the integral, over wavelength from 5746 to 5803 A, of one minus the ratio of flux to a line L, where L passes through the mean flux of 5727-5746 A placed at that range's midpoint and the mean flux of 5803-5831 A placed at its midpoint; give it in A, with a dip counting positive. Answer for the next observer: 0.5 A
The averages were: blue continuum 18.8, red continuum 20.1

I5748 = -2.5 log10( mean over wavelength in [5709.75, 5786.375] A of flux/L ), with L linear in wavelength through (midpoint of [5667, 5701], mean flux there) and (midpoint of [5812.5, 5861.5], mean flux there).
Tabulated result 0.03 mag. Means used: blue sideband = 18.6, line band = 18.7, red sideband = 20.1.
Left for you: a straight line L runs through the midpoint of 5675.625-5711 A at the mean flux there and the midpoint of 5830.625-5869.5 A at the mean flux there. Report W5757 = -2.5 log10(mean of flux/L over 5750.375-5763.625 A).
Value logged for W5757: -0.04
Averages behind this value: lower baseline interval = 18.1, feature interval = 19.5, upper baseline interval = 19.8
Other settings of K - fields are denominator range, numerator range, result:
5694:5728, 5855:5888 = 1.07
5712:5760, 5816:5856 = 1.09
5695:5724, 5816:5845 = 1.15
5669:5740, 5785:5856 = 1.10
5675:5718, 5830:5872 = 1.09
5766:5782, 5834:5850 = 1.07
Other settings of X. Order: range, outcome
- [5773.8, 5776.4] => 18.7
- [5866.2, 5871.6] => 19.4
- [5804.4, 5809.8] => 19.5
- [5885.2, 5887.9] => 18.5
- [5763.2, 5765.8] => 20.1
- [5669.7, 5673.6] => 19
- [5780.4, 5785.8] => 16.9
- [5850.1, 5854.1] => 20.6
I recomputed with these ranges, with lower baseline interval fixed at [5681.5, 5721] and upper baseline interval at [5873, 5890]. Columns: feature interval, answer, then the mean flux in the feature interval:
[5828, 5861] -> -3.1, 19.9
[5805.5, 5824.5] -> -2.4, 20.4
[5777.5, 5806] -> -1.3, 19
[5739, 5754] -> -1.3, 19.7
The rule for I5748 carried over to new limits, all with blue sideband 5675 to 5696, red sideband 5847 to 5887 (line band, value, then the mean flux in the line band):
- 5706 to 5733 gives 0.04 mag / 18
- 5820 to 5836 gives -0.05 mag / 20.2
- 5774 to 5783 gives -0.01 mag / 19.2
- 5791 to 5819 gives -0.05 mag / 19.9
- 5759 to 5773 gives -0.01 mag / 19.1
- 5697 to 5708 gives 0.06 mag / 17.7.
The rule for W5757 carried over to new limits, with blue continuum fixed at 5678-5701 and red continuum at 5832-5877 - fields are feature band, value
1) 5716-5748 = 0.01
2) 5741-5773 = -0.03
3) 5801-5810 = 0.02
